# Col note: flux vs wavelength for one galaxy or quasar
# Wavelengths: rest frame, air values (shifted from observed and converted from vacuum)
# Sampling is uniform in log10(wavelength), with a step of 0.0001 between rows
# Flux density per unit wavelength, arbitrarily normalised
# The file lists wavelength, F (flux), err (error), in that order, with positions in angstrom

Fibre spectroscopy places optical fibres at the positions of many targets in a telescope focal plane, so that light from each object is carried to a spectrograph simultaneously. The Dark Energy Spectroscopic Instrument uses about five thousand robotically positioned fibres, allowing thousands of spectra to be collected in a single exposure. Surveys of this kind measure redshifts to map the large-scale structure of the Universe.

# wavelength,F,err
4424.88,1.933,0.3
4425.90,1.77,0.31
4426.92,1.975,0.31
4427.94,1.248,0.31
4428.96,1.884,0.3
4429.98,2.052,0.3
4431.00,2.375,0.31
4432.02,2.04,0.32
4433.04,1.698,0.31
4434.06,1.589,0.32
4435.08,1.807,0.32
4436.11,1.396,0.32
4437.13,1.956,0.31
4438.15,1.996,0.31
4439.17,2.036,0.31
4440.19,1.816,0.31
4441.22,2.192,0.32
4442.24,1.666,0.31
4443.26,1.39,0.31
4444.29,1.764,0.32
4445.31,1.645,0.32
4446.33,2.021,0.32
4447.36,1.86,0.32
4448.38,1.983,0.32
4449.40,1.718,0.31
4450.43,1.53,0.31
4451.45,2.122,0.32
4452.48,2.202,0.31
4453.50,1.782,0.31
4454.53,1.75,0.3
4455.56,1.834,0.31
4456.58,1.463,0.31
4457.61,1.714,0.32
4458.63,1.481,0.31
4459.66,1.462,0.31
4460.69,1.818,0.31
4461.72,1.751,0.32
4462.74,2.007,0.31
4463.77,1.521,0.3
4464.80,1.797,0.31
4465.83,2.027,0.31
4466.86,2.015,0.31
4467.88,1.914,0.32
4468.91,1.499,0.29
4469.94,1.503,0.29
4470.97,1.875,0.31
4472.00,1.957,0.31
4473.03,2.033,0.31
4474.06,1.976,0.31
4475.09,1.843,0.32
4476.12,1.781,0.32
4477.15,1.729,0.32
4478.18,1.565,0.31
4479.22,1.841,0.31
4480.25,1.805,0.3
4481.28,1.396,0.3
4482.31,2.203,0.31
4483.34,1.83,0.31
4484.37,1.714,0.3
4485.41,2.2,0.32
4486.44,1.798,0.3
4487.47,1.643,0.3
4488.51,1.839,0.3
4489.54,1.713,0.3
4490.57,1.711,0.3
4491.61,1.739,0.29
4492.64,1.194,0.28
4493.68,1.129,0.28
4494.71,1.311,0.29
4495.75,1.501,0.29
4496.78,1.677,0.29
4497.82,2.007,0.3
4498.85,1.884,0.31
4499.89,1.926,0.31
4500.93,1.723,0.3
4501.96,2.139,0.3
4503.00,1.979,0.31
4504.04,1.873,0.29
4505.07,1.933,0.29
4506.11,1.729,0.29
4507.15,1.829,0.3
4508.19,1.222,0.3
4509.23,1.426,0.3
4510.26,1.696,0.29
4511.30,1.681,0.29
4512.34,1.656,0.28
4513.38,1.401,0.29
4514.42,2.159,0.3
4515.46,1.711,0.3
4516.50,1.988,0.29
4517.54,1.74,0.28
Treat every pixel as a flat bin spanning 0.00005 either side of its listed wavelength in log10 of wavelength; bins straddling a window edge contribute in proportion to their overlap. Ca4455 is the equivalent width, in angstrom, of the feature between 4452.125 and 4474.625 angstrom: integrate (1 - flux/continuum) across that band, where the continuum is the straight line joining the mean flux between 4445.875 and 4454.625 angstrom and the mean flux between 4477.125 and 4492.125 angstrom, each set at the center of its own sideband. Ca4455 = 0.7 angstrom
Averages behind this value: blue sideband 1.89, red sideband 1.78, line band 1.79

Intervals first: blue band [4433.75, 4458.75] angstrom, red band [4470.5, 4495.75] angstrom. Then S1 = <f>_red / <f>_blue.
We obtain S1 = 1.0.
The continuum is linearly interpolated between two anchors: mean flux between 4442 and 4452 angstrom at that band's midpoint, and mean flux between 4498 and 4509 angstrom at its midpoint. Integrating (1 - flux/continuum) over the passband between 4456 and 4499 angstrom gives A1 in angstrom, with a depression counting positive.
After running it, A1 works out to 1.5 angstrom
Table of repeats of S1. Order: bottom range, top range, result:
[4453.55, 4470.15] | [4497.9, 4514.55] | 1.02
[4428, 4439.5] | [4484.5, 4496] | 0.87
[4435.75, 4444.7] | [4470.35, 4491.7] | 1.01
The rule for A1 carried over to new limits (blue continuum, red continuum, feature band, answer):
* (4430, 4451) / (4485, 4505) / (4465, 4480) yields -0.4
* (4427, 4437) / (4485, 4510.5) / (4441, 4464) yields 0.1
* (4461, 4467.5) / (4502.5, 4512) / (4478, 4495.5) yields 0.9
